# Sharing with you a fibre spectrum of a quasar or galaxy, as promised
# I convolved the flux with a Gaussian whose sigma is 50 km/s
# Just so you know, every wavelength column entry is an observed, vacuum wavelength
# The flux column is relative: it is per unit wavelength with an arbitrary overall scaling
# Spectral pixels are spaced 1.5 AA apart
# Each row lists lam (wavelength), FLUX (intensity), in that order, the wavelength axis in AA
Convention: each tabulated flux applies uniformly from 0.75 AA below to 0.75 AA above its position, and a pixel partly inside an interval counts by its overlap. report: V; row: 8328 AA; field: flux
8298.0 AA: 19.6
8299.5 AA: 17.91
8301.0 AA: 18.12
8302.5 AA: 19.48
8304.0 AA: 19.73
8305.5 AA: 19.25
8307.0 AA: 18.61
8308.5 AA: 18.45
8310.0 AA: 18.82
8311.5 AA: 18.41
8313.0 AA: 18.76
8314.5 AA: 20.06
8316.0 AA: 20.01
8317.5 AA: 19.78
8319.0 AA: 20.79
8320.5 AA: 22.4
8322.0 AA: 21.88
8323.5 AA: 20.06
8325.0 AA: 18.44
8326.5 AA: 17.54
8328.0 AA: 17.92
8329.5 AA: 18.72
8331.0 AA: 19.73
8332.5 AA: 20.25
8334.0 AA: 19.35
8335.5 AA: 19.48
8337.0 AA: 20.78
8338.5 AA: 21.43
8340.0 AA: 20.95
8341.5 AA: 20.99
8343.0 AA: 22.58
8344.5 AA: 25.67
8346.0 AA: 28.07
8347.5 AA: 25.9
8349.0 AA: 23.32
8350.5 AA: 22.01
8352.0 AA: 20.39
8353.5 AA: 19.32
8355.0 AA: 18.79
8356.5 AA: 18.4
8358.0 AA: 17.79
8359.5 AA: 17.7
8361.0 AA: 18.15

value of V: 17.92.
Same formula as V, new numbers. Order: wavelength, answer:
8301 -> 18.12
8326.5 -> 17.54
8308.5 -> 18.45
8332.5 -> 20.25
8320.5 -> 22.4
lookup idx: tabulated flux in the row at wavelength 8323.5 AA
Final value 20.06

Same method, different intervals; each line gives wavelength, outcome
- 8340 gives 20.95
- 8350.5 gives 22.01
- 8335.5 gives 19.48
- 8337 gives 20.78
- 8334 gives 19.35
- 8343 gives 22.58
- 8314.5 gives 20.06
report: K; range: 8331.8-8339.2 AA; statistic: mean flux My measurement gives 20.3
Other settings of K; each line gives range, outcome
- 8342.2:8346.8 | 25.4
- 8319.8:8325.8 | 20.7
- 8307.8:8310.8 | 18.6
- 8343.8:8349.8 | 25.7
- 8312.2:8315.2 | 19.4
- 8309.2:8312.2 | 18.6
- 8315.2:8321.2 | 20.7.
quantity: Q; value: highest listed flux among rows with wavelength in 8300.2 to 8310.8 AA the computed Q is 19.73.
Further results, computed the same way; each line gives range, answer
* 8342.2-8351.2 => 28.07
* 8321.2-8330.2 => 21.88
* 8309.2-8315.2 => 20.06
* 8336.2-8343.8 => 22.58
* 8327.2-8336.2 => 20.25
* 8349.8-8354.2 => 22.01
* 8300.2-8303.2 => 19.48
